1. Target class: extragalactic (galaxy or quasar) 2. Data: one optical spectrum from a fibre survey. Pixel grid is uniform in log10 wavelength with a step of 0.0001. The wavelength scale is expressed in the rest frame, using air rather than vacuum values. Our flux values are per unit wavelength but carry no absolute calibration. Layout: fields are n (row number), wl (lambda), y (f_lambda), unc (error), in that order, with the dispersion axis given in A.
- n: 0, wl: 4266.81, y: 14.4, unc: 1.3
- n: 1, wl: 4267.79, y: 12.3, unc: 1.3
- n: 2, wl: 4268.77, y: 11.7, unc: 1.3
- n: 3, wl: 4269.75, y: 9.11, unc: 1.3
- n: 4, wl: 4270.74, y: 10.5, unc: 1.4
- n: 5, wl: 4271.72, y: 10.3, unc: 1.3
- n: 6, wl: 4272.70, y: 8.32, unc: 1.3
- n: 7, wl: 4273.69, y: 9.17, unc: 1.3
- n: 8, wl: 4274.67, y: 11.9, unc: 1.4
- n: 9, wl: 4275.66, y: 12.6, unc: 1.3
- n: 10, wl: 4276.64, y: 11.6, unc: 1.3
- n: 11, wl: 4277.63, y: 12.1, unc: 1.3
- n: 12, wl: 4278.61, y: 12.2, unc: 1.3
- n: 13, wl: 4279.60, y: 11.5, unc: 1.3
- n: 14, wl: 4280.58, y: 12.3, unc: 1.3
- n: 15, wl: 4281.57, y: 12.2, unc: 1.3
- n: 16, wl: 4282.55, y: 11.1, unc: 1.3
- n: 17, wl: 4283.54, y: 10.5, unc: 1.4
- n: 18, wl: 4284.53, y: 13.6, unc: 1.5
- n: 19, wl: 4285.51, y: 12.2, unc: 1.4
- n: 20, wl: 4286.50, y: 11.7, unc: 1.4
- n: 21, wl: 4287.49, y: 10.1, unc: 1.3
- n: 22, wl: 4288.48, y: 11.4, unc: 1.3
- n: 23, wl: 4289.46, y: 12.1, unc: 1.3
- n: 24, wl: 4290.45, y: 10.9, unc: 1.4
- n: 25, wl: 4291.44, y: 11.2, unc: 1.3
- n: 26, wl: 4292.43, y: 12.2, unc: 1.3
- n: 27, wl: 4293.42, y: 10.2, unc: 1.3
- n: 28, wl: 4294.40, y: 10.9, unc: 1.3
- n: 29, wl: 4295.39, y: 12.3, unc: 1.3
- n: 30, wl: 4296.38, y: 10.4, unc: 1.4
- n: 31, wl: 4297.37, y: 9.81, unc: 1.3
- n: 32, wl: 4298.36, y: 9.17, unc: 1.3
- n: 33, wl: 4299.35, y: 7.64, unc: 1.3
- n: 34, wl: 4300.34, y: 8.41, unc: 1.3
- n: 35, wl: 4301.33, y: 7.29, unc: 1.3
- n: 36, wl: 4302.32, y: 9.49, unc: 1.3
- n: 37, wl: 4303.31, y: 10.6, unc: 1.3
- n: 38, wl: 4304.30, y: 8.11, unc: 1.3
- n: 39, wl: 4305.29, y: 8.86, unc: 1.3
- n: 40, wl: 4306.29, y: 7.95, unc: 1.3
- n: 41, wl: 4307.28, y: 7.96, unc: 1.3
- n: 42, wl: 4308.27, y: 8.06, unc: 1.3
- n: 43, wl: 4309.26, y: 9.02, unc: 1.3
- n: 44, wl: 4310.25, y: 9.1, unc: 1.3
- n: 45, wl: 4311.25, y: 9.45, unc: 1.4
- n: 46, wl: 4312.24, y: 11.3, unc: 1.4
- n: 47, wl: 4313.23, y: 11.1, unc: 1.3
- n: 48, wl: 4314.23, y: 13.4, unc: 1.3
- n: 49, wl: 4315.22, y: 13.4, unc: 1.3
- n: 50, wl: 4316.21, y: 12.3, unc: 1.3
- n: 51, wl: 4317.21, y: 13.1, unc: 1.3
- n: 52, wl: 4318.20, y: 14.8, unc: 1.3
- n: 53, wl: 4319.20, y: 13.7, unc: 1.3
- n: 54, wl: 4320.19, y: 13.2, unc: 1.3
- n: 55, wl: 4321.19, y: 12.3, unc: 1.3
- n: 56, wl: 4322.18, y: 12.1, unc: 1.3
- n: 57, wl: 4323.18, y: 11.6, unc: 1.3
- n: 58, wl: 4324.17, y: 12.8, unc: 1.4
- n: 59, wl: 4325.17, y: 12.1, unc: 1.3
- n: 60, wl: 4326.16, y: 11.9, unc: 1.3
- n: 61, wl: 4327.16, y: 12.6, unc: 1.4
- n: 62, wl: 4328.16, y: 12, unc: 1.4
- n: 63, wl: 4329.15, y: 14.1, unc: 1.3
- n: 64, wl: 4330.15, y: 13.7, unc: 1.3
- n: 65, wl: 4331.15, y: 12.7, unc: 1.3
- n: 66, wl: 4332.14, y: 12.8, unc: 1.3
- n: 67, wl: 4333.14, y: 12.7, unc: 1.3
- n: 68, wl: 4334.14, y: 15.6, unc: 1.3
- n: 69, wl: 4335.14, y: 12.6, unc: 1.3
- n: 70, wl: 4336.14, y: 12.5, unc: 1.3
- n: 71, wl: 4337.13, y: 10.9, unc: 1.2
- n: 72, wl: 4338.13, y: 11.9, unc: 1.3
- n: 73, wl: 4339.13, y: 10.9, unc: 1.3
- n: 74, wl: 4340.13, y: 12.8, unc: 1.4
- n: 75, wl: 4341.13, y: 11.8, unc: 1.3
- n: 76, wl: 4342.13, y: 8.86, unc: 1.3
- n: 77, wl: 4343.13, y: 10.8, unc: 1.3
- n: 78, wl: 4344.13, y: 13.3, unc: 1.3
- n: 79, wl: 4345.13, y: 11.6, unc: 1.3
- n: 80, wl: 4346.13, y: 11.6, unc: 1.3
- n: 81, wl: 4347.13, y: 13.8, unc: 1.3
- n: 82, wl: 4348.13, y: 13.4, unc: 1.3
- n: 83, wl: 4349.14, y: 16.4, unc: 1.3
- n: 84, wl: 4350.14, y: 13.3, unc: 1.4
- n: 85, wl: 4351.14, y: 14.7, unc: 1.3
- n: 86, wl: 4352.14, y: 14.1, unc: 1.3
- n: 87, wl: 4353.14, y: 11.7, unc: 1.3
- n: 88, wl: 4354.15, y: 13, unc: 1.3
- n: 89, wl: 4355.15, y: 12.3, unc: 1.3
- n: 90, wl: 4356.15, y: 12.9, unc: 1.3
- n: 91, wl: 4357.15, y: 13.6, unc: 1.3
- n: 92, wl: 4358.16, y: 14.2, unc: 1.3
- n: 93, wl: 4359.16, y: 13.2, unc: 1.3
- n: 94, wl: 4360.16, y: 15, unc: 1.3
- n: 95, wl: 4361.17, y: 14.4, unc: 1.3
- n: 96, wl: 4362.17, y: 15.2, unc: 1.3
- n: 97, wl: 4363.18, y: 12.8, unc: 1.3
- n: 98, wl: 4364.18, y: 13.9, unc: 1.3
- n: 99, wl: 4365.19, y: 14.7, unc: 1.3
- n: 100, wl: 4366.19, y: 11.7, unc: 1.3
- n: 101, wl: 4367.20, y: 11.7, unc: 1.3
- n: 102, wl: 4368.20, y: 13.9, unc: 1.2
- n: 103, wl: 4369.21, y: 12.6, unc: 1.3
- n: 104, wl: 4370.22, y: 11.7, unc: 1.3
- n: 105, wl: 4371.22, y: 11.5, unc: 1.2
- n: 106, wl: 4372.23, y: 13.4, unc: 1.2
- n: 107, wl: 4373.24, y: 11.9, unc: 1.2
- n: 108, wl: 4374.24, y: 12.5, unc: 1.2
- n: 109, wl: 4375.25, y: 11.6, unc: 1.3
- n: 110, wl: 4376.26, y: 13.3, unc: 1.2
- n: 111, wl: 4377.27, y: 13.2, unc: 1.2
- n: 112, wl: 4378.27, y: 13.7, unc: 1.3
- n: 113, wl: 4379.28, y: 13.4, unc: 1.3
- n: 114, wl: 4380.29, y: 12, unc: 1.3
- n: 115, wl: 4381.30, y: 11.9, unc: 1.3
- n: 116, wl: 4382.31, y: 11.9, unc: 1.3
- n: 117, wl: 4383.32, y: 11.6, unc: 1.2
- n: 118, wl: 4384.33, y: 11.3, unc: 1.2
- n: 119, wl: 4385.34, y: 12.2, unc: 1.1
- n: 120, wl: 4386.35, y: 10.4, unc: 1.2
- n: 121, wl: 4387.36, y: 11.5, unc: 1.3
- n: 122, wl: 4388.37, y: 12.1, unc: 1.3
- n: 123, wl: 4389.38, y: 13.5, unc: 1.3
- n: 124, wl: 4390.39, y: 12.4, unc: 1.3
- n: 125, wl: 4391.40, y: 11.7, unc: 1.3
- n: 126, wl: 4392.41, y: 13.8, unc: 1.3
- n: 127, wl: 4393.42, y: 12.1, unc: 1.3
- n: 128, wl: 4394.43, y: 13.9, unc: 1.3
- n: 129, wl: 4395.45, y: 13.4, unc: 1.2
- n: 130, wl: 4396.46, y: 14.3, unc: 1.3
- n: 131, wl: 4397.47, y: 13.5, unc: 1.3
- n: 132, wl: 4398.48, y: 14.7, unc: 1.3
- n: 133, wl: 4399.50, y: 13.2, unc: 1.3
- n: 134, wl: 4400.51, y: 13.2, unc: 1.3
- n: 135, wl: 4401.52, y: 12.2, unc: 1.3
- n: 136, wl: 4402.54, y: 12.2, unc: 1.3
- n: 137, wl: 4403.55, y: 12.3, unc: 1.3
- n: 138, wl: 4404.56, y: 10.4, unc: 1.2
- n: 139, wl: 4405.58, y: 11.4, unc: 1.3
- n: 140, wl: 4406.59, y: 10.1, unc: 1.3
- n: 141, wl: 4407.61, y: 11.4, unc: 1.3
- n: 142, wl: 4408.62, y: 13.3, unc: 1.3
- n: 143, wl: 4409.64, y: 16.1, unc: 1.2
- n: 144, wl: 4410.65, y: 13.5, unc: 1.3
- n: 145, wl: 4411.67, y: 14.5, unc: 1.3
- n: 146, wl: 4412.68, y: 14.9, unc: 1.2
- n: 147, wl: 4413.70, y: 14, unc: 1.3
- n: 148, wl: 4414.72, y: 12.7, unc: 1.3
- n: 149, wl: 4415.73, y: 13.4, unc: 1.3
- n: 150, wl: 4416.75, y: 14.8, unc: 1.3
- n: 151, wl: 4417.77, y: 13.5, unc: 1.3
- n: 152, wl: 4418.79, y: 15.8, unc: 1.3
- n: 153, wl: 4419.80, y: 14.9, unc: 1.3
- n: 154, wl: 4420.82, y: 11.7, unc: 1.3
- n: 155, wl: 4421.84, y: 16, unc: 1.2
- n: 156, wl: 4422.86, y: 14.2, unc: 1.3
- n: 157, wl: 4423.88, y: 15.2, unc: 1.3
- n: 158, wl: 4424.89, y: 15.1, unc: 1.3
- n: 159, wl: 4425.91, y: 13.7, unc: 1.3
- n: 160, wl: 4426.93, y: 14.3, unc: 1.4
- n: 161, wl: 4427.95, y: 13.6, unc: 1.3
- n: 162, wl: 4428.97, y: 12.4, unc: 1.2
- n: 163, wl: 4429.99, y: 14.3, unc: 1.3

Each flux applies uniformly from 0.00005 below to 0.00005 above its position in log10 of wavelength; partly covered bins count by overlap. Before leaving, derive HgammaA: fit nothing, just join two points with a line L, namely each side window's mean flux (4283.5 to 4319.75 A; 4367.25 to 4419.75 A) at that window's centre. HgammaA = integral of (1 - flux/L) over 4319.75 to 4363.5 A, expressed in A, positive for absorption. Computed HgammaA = -4.7 A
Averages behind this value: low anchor 10.6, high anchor 12.8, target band 12.9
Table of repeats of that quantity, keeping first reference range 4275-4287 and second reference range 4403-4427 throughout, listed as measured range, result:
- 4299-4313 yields 3.9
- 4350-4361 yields -0.5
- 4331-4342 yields 0.3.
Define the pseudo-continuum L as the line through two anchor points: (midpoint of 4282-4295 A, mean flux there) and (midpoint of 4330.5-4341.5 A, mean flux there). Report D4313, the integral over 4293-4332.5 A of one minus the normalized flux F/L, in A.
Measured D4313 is 3.1 A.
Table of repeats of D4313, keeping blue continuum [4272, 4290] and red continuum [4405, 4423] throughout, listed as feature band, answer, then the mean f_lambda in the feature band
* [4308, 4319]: 0.46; 11.5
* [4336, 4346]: 0.76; 11.5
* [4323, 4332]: -0.31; 12.7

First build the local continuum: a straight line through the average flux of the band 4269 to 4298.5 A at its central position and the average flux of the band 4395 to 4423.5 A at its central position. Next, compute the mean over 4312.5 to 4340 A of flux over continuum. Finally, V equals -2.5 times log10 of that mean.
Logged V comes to -0.07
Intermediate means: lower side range 11.1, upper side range 13.4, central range 12.7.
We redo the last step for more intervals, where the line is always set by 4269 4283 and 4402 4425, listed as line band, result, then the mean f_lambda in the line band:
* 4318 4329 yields -0.063 mag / 12.6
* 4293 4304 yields 0.190 mag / 9.63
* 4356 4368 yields -0.086 mag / 13.6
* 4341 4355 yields -0.034 mag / 12.8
